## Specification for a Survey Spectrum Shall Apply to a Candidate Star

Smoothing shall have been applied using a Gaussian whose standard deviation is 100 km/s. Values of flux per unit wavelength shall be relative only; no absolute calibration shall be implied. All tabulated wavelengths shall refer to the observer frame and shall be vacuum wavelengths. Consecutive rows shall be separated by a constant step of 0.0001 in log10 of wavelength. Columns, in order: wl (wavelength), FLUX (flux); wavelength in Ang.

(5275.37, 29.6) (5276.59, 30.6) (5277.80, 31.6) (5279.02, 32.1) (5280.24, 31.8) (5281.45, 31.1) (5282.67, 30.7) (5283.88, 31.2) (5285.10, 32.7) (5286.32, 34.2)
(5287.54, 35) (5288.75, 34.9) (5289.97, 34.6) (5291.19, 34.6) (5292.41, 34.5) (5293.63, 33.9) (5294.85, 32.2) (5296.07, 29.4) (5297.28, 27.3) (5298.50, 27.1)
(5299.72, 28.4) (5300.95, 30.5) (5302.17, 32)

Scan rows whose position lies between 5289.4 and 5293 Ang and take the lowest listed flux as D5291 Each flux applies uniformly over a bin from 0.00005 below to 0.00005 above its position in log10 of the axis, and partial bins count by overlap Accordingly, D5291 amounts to 34.5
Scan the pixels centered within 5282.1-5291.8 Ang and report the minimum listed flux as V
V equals 30.7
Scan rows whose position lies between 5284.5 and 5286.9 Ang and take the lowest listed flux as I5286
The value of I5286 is 32.7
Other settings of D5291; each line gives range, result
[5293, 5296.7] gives 29.4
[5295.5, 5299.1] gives 27.1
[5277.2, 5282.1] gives 31.1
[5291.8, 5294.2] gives 33.9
